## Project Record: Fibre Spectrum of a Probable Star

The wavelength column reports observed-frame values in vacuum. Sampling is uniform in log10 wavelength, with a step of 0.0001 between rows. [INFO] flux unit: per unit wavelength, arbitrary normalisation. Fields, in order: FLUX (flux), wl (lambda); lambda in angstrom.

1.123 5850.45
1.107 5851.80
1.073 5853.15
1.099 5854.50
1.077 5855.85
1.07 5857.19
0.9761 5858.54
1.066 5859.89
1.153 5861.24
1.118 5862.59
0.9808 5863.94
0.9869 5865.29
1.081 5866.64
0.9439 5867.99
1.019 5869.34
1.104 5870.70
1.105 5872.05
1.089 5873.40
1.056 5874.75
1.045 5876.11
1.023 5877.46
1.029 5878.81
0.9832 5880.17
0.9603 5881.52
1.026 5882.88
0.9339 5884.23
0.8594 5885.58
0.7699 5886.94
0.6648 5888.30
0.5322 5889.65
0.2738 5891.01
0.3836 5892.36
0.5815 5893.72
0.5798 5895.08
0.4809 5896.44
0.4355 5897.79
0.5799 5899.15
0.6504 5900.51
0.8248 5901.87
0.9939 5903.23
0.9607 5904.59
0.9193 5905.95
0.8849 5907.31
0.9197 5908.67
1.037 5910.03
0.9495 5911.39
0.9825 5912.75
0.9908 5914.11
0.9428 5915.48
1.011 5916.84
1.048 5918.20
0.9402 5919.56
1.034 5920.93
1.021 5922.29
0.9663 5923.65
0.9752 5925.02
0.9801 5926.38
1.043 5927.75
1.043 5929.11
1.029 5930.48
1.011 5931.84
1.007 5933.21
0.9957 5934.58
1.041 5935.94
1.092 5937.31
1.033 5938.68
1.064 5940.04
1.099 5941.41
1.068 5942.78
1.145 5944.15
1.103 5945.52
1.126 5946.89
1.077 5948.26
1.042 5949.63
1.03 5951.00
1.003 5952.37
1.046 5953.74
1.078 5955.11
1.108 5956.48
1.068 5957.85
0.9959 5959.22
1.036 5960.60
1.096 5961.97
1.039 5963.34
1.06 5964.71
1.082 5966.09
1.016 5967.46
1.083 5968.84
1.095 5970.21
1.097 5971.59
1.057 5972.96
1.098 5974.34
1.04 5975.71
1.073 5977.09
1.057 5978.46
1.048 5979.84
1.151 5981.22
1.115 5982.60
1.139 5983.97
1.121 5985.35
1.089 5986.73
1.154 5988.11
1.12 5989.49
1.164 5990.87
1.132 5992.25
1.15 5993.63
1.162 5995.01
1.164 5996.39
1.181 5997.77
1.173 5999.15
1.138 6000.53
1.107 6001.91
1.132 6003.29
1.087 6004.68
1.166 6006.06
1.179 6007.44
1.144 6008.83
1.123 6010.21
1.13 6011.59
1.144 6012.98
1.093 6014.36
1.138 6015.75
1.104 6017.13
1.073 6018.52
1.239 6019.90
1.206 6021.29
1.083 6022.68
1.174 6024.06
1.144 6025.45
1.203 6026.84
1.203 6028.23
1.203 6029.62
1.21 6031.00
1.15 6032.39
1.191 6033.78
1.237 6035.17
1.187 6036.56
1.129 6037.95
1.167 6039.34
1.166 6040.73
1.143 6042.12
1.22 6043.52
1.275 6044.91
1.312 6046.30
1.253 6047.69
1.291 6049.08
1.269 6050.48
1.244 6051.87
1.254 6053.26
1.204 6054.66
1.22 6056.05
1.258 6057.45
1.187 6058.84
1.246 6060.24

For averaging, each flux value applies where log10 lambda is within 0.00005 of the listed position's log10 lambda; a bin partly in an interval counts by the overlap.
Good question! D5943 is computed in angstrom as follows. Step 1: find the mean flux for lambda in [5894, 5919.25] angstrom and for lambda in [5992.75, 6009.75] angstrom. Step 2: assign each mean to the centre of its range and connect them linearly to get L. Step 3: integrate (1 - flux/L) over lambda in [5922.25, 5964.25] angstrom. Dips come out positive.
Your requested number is -3.87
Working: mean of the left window 0.841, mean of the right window 1.15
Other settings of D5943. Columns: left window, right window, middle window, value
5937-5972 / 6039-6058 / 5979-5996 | 0.0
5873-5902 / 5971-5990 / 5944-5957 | -1.1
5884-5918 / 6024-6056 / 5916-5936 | -3.8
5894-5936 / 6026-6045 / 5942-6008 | -3.2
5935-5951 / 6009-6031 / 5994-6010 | -0.2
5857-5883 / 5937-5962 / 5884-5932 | 9.9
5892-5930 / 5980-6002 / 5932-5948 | -1.7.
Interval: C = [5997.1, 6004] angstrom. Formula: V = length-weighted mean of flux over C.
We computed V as 1.15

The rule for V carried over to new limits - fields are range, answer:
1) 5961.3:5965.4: 1.07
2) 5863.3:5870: 1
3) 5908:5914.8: 0.975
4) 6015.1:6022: 1.15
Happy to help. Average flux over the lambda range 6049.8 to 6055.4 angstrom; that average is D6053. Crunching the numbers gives 1.24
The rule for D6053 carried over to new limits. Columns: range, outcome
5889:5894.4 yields 0.442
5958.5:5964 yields 1.04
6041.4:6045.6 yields 1.21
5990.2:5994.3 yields 1.15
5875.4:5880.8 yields 1.02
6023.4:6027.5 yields 1.17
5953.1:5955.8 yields 1.06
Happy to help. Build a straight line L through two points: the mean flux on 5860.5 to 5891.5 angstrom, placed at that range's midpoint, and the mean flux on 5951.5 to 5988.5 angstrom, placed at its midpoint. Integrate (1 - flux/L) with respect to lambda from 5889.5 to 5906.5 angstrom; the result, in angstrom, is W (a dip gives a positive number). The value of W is 6.0 angstrom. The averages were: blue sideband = 0.949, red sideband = 1.07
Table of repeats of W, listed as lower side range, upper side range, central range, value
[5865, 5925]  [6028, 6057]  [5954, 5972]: -0.54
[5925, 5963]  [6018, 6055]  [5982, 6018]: 0.20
